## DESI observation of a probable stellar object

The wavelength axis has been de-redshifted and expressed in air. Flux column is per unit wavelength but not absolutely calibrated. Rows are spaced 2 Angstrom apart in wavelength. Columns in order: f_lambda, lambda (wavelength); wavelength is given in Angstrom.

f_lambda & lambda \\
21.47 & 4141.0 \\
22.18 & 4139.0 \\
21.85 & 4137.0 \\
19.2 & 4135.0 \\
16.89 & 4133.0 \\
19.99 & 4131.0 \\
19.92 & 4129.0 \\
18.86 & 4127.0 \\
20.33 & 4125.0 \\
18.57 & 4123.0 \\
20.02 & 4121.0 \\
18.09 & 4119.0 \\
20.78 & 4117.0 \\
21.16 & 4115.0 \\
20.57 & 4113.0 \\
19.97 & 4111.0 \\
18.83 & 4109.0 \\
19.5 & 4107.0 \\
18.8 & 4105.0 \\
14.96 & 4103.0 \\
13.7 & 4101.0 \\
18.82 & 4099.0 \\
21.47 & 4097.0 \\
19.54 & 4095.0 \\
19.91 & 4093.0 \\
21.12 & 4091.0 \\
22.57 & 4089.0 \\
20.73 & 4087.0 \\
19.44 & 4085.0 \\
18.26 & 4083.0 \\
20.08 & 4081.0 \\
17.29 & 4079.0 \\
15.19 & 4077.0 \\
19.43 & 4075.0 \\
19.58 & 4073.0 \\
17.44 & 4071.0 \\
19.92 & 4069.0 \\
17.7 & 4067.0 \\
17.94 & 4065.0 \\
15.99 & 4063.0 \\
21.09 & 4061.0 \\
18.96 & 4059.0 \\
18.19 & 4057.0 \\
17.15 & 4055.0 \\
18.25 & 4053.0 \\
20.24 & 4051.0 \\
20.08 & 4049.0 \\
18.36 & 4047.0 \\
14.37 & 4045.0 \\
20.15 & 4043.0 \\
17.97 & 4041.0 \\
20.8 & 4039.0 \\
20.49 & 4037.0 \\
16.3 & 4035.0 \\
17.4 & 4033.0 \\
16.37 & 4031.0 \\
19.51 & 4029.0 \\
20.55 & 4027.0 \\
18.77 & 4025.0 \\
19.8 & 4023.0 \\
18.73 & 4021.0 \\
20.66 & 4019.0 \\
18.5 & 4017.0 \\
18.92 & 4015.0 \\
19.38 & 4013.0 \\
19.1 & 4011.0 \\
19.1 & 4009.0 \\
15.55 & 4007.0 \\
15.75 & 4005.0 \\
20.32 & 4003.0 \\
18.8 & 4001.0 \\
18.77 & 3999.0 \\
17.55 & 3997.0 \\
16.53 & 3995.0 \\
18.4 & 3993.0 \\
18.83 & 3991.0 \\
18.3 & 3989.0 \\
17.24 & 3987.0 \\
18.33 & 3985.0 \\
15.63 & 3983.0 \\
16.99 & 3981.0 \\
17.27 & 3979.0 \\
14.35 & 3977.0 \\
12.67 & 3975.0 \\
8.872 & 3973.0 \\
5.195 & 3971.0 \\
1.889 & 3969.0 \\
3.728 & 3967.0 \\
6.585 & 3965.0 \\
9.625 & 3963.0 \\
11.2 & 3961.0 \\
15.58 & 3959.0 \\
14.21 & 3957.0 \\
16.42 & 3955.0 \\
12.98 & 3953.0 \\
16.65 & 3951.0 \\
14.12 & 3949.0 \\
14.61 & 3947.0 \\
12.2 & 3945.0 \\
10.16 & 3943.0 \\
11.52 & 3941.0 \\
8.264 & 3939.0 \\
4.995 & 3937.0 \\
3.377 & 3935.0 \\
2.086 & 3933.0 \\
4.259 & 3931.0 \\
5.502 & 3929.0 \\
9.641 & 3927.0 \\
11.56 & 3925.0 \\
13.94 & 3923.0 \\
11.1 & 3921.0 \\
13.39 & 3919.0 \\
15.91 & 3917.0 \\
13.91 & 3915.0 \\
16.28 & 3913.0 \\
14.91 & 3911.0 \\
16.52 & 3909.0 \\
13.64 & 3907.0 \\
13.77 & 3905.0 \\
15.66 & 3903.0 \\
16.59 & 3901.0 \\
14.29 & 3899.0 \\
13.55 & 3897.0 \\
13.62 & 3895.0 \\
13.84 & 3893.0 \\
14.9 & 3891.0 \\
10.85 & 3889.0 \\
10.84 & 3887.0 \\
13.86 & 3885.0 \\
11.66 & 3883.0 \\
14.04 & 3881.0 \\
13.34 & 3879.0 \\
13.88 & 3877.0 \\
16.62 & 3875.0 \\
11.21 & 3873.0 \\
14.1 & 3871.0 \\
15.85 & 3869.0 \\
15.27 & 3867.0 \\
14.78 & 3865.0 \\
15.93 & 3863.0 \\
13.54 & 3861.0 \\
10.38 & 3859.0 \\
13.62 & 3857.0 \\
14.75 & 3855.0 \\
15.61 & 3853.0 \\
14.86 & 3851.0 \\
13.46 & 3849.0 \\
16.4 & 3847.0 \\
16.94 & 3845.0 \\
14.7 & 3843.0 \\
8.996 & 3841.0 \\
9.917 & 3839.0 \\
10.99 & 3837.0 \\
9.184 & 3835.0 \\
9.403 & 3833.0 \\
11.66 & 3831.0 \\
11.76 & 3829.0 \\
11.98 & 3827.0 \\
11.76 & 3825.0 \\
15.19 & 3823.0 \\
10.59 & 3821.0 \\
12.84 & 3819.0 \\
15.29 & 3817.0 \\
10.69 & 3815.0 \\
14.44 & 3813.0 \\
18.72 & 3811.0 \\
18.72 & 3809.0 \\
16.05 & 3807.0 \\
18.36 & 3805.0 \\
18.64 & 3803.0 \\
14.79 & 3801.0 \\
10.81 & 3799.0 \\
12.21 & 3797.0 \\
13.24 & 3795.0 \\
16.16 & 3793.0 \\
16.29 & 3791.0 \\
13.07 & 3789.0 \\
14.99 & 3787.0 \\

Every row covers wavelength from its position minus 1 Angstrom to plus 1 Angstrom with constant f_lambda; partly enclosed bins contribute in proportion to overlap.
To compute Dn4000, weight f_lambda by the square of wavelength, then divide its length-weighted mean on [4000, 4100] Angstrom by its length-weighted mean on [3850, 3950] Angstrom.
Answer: 1.6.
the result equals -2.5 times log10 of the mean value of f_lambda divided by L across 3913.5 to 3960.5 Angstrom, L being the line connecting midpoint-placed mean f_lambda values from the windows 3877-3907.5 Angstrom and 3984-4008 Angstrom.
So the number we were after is 0.35 mag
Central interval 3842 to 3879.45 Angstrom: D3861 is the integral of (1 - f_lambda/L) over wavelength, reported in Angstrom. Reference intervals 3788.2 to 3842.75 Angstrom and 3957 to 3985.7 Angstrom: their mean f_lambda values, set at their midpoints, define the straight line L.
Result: -5.0 Angstrom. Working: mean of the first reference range 13.4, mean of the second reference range 11.3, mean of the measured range 14.5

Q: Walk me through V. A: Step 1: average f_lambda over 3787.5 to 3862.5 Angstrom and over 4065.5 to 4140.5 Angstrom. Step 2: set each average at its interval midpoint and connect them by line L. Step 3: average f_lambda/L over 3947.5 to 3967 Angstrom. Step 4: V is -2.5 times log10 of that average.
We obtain 0.28 mag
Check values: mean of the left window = 13.7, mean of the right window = 19.3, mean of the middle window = 12.6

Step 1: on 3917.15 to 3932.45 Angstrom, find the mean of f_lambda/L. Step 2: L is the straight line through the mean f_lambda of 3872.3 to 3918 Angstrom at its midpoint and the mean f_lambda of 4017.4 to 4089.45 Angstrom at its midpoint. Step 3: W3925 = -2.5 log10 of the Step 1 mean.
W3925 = 0.43 mag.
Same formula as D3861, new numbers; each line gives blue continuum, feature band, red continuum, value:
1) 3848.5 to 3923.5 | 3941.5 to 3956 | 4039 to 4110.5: 1.7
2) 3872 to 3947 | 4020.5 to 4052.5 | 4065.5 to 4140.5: -3.7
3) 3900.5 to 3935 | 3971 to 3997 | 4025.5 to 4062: -0.3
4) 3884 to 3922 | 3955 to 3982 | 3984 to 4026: 9.7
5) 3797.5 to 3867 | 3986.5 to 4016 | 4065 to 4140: -1.7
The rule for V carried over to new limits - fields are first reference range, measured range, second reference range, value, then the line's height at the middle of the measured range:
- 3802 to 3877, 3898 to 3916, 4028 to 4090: 0.02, 15.3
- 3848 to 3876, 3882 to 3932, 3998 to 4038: 0.19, 15.5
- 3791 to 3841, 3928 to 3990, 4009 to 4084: 0.44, 16.7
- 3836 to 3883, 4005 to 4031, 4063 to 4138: -0.09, 17.3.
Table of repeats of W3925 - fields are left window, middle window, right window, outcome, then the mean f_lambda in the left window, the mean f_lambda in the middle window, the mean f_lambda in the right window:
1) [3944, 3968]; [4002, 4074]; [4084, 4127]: -0.151 mag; 12.3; 18.6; 19.5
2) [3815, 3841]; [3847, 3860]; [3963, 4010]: -0.162 mag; 11.6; 14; 14.5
